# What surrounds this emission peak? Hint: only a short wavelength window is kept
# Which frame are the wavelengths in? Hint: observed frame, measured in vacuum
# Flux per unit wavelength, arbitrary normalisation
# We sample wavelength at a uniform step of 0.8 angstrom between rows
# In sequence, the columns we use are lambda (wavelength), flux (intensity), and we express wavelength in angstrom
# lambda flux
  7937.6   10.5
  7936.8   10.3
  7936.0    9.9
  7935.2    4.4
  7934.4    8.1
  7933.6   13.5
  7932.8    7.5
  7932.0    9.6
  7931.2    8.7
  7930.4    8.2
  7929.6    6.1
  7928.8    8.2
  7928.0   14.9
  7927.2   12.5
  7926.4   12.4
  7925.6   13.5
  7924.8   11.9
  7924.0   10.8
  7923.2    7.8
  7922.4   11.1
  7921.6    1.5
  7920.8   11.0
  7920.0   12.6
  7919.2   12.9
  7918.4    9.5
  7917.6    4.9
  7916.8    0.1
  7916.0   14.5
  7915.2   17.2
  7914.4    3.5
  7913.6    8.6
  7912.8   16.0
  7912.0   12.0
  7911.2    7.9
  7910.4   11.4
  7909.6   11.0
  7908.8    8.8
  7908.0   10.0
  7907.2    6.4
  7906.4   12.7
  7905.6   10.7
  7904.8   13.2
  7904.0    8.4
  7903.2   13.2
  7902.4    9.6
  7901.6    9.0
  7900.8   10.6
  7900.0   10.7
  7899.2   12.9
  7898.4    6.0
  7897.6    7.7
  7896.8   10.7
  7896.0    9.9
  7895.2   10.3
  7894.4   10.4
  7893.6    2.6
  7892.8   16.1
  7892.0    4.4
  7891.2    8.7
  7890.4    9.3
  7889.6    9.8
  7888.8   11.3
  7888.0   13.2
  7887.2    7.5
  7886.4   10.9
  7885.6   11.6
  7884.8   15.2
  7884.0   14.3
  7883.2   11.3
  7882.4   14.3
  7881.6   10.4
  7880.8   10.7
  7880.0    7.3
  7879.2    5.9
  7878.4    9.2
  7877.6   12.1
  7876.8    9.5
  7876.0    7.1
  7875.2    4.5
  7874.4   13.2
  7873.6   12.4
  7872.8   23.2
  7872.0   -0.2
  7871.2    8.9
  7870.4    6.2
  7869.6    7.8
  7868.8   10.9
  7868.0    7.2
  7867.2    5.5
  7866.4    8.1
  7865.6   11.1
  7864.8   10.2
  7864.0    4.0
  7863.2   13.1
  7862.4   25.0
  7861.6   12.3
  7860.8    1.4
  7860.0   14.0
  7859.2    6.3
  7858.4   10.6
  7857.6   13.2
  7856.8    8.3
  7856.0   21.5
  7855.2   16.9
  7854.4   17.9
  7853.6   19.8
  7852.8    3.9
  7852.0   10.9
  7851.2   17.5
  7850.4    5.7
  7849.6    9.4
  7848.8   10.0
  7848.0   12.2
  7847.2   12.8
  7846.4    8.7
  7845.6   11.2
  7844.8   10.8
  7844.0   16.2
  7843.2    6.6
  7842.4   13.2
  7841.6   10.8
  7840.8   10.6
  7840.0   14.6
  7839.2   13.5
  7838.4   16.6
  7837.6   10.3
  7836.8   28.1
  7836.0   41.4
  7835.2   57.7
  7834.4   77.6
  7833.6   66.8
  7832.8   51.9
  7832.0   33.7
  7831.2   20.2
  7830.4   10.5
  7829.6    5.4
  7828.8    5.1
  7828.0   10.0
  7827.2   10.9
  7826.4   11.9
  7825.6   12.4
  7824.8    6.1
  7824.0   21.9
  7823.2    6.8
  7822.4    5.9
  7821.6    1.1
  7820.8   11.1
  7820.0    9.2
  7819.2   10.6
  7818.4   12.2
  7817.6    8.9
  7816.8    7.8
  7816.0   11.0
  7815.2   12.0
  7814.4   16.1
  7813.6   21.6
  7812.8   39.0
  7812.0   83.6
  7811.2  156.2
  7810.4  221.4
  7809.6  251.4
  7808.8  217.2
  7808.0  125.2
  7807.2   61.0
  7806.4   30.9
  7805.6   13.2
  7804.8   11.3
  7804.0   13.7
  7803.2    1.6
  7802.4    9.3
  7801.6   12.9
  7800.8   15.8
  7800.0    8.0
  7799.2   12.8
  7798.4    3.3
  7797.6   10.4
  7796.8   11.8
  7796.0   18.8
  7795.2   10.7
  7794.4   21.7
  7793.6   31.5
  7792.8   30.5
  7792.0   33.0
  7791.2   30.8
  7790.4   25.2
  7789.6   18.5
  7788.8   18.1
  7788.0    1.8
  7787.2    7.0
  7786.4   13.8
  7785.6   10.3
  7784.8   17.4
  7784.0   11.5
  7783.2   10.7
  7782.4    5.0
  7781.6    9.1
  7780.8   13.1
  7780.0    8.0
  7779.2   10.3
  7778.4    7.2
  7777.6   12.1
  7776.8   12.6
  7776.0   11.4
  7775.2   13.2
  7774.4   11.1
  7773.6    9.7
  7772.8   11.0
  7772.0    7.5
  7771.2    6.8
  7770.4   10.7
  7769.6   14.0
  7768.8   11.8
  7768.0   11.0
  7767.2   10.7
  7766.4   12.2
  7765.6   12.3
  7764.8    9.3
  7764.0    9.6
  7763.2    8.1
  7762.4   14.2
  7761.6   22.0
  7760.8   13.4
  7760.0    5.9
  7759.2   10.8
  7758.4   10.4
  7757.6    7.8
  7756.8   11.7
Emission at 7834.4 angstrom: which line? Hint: [N II] 6583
